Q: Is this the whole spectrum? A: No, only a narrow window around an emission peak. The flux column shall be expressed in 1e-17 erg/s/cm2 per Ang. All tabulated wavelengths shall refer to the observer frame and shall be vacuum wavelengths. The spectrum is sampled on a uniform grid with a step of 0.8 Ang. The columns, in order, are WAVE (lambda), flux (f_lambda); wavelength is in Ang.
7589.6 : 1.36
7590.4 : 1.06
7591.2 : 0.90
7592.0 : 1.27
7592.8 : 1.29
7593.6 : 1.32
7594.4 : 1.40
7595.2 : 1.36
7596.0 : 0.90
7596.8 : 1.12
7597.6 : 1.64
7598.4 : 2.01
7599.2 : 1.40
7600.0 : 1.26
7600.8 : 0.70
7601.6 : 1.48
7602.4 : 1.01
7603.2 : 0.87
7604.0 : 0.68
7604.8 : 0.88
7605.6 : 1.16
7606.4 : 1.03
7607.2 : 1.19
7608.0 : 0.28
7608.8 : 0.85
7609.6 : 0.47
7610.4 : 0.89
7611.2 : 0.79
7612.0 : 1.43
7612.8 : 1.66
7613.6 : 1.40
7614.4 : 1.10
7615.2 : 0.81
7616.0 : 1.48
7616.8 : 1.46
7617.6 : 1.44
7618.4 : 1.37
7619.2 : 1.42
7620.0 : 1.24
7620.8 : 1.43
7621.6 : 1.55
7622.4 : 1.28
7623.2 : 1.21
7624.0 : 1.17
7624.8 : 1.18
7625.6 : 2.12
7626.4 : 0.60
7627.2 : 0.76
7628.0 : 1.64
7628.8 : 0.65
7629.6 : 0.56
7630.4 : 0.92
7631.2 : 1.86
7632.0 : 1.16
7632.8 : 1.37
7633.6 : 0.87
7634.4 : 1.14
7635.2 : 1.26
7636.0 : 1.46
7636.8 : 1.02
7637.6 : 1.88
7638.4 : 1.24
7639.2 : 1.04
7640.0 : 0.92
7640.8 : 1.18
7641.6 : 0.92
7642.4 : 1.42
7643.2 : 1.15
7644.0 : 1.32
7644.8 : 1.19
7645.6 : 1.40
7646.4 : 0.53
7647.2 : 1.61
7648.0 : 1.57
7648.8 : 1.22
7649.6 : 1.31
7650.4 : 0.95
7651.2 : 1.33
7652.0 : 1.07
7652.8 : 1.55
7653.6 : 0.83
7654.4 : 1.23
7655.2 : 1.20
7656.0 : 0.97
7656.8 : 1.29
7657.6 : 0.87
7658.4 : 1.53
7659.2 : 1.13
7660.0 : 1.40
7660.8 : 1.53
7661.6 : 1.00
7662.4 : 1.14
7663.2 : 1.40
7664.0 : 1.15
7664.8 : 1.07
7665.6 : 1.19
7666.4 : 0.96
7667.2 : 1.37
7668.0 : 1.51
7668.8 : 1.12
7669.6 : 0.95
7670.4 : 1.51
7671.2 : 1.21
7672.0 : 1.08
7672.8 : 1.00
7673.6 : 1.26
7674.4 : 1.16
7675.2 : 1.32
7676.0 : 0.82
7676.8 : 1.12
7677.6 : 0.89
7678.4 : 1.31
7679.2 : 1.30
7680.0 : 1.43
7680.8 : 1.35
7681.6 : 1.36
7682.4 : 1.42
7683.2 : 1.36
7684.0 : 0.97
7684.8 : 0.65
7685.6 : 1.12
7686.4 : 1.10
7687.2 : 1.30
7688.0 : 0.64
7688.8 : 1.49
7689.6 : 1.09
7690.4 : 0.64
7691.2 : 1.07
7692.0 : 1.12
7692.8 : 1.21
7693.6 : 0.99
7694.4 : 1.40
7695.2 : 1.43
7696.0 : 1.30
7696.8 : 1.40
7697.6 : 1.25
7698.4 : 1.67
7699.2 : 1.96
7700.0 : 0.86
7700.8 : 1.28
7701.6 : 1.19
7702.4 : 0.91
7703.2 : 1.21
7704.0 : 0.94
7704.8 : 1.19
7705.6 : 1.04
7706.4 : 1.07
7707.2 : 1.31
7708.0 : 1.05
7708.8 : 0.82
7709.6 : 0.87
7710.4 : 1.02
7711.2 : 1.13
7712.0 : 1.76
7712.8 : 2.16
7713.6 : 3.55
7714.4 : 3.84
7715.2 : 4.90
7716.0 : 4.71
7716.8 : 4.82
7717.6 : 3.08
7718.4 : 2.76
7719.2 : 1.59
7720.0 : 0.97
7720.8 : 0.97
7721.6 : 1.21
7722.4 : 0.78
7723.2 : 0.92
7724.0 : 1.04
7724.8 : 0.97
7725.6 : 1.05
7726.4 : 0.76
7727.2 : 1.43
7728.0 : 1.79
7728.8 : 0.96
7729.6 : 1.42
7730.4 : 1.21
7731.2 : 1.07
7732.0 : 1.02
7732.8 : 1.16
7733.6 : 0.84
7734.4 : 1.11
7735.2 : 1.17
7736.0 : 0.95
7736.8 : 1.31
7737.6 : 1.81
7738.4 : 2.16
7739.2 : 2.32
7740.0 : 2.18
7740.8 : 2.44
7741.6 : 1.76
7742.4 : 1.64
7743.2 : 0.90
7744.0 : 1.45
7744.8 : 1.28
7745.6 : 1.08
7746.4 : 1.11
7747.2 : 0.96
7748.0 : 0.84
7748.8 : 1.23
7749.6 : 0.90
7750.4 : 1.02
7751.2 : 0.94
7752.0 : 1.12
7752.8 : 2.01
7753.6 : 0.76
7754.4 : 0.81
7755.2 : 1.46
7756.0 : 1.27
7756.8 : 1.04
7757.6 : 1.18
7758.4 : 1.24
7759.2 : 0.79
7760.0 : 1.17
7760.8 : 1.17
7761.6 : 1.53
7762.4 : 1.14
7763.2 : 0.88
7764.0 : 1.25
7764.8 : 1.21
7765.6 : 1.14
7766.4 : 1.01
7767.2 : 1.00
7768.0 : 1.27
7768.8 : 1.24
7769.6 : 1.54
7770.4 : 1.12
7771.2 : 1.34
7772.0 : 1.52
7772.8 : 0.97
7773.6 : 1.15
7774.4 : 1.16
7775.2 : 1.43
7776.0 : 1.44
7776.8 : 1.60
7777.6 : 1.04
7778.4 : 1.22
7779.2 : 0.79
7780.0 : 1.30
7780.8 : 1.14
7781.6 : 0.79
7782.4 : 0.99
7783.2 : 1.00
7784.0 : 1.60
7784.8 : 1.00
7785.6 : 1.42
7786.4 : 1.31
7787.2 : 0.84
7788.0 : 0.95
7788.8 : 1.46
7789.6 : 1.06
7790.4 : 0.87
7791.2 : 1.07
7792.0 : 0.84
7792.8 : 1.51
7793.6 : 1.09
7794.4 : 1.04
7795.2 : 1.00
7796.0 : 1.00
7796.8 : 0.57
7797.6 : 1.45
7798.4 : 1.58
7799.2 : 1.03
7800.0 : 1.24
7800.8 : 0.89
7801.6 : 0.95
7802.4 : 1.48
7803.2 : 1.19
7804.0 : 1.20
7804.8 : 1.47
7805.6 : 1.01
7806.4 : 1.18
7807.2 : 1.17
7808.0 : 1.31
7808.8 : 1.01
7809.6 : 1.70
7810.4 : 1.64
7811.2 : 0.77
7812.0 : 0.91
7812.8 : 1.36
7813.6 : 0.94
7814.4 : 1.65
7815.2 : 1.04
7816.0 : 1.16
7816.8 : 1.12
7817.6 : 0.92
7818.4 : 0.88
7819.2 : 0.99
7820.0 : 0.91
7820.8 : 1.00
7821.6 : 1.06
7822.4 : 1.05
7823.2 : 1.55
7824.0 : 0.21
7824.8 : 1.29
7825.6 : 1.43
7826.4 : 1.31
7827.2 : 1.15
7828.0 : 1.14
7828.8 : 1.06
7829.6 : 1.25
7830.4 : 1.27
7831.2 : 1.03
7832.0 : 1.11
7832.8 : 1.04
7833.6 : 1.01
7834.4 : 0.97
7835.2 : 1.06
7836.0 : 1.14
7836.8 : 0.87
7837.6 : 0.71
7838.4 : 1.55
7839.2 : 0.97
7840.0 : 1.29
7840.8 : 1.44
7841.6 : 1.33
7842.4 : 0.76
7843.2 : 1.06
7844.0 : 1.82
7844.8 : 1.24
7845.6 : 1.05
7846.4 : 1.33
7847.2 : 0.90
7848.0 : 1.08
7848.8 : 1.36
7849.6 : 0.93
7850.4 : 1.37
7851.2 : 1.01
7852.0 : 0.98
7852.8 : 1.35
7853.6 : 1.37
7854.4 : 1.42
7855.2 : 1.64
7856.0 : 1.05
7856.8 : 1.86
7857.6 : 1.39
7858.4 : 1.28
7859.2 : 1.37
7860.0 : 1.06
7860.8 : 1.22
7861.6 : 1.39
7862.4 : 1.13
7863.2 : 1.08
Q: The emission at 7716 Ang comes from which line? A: H-alpha 6563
